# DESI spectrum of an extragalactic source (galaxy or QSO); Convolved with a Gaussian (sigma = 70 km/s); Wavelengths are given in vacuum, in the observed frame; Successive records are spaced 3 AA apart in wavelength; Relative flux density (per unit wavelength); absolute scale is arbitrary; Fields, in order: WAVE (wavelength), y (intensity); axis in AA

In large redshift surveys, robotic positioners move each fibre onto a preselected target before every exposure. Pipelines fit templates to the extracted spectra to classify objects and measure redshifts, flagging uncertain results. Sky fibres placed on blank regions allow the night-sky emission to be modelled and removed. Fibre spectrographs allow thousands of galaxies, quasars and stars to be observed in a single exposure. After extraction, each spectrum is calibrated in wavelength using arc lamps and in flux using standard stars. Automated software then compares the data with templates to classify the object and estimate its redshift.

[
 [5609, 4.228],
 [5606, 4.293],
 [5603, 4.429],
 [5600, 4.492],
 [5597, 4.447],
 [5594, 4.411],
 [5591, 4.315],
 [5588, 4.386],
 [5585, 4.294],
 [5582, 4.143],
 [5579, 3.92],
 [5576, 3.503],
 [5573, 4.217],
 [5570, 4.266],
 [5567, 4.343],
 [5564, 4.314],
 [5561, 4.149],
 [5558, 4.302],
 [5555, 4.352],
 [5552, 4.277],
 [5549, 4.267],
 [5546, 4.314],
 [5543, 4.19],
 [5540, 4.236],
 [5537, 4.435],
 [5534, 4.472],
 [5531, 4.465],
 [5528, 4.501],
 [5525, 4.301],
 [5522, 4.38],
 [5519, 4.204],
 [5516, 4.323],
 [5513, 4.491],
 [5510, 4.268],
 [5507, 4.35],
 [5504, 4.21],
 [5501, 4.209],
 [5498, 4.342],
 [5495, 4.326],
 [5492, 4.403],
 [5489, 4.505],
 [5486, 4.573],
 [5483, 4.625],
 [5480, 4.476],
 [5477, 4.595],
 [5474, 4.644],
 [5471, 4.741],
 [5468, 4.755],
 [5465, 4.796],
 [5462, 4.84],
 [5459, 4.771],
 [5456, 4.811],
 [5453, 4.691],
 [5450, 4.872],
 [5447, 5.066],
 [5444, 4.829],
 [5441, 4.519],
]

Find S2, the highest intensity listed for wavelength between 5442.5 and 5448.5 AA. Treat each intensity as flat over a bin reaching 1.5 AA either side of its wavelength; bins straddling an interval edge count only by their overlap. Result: 5.066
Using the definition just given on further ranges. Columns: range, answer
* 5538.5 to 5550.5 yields 4.314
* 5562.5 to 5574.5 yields 4.343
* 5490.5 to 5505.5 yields 4.403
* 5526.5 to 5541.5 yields 4.501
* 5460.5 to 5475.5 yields 4.84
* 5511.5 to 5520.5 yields 4.491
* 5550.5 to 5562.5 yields 4.352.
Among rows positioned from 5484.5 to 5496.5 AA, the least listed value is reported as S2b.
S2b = 4.326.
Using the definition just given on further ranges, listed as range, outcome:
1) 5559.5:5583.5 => 3.503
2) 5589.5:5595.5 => 4.315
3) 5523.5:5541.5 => 4.236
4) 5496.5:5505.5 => 4.209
